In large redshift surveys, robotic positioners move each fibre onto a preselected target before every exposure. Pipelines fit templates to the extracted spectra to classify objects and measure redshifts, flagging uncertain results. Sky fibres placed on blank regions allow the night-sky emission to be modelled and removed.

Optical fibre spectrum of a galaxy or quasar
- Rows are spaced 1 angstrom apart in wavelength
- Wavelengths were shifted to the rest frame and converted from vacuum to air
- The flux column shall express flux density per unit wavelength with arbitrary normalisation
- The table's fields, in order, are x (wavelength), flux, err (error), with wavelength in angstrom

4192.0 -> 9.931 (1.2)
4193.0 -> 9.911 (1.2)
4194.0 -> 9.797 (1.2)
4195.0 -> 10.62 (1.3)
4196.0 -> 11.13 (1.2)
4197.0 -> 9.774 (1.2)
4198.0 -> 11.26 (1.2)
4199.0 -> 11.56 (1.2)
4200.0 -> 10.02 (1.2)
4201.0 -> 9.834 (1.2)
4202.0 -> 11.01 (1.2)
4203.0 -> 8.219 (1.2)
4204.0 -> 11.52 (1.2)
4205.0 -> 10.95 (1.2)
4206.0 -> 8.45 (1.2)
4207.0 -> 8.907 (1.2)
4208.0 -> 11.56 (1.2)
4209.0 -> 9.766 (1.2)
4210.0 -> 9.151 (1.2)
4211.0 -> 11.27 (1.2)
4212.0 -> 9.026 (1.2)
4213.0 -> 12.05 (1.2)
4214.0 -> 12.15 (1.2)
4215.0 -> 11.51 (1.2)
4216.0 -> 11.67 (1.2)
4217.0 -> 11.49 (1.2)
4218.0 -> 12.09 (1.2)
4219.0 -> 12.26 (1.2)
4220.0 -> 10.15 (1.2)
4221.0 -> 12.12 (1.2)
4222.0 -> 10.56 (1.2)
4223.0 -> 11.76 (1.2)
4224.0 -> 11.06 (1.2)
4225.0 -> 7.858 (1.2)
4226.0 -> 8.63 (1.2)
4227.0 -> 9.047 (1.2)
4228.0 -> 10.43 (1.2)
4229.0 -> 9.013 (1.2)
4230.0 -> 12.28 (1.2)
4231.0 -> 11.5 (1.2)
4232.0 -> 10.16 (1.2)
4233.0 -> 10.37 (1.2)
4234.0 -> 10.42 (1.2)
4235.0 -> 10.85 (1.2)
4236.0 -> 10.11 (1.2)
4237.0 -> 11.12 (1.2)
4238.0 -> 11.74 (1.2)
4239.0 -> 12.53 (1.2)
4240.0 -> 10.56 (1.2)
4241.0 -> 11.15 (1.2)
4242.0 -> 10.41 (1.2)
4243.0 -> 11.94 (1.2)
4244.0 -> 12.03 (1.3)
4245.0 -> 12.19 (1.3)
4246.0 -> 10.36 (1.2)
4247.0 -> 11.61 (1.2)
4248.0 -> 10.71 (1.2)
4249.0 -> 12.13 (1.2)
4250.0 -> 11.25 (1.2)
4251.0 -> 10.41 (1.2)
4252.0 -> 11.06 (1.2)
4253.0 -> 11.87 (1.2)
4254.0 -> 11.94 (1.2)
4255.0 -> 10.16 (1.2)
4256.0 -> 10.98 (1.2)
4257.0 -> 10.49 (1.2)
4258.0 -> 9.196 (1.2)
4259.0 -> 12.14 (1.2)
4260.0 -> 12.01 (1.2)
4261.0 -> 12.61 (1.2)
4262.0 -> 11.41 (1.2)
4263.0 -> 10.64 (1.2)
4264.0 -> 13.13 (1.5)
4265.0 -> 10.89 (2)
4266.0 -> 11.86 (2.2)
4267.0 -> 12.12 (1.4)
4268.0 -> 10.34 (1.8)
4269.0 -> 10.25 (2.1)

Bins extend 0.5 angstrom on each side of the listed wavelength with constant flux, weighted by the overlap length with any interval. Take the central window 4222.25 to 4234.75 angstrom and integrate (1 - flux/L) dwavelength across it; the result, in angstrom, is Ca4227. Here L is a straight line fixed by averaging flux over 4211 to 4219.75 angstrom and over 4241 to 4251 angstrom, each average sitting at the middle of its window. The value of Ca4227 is 1.3 angstrom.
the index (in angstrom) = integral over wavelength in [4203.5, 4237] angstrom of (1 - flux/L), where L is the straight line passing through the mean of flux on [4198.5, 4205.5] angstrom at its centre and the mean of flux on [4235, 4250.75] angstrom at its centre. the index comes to 0.6 angstrom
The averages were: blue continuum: 10.4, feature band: 10.6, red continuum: 11.3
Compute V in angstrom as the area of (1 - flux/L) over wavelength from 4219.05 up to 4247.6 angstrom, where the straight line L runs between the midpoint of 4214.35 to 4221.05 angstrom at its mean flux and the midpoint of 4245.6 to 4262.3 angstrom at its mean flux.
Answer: 1.5 angstrom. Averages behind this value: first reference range 11.6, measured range 10.8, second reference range 11.2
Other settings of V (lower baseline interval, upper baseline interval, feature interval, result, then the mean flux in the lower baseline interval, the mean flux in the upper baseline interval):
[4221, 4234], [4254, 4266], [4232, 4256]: -0.75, 10.3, 11.3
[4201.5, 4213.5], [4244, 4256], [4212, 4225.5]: -0.98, 10.2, 11.3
